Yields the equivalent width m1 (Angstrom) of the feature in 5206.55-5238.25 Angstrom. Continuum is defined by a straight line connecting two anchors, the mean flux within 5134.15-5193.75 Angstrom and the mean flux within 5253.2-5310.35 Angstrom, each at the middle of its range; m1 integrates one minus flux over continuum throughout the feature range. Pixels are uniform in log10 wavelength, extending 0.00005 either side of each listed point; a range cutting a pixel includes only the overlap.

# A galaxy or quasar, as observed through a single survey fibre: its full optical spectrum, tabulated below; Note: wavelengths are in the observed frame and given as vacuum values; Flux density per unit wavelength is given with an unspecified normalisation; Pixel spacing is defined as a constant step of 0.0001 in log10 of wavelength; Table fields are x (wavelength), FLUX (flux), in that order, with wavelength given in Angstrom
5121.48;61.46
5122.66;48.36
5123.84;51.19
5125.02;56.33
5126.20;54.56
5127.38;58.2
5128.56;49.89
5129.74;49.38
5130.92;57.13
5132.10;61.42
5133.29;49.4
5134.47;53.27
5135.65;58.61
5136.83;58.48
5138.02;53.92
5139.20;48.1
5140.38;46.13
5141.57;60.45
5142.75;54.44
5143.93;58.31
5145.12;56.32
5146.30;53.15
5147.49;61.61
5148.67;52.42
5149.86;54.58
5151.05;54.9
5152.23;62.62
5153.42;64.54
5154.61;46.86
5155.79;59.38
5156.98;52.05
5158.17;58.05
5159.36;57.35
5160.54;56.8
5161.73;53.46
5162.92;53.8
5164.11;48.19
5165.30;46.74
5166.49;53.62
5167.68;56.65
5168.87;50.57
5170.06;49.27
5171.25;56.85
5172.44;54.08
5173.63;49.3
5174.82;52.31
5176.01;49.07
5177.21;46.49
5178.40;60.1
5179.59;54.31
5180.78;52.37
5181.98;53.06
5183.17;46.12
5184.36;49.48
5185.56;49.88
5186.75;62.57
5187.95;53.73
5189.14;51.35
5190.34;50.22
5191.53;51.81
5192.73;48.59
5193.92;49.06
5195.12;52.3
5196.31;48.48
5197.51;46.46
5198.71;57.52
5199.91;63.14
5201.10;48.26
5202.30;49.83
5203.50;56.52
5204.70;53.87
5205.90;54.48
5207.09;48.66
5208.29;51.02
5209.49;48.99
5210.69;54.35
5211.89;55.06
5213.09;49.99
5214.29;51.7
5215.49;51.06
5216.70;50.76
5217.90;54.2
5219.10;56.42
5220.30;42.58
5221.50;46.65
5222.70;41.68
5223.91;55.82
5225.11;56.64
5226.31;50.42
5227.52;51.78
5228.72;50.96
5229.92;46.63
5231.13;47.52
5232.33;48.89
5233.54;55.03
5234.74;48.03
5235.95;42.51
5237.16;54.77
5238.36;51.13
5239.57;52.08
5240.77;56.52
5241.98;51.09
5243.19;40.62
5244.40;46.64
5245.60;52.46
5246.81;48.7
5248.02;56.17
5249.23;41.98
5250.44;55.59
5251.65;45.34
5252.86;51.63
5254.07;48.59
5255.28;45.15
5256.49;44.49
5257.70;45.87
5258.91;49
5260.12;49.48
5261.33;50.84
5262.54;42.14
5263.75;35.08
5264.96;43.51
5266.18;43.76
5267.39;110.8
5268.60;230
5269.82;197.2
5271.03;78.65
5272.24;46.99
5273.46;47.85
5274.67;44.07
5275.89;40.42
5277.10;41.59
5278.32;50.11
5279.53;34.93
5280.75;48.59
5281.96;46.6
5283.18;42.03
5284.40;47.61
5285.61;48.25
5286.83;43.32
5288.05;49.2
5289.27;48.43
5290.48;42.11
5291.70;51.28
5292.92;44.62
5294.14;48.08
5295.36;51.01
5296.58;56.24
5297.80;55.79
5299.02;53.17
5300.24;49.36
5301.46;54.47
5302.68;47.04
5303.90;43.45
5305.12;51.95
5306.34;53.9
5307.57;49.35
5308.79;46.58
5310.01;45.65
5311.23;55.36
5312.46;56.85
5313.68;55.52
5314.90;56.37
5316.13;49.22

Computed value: 2.56 Angstrom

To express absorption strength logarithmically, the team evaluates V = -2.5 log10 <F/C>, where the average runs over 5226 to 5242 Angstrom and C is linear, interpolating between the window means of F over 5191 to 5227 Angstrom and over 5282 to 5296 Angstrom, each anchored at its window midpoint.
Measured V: -0.009 mag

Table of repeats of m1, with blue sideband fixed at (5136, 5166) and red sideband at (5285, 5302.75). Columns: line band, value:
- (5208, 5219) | 0.1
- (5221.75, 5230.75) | 0.3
